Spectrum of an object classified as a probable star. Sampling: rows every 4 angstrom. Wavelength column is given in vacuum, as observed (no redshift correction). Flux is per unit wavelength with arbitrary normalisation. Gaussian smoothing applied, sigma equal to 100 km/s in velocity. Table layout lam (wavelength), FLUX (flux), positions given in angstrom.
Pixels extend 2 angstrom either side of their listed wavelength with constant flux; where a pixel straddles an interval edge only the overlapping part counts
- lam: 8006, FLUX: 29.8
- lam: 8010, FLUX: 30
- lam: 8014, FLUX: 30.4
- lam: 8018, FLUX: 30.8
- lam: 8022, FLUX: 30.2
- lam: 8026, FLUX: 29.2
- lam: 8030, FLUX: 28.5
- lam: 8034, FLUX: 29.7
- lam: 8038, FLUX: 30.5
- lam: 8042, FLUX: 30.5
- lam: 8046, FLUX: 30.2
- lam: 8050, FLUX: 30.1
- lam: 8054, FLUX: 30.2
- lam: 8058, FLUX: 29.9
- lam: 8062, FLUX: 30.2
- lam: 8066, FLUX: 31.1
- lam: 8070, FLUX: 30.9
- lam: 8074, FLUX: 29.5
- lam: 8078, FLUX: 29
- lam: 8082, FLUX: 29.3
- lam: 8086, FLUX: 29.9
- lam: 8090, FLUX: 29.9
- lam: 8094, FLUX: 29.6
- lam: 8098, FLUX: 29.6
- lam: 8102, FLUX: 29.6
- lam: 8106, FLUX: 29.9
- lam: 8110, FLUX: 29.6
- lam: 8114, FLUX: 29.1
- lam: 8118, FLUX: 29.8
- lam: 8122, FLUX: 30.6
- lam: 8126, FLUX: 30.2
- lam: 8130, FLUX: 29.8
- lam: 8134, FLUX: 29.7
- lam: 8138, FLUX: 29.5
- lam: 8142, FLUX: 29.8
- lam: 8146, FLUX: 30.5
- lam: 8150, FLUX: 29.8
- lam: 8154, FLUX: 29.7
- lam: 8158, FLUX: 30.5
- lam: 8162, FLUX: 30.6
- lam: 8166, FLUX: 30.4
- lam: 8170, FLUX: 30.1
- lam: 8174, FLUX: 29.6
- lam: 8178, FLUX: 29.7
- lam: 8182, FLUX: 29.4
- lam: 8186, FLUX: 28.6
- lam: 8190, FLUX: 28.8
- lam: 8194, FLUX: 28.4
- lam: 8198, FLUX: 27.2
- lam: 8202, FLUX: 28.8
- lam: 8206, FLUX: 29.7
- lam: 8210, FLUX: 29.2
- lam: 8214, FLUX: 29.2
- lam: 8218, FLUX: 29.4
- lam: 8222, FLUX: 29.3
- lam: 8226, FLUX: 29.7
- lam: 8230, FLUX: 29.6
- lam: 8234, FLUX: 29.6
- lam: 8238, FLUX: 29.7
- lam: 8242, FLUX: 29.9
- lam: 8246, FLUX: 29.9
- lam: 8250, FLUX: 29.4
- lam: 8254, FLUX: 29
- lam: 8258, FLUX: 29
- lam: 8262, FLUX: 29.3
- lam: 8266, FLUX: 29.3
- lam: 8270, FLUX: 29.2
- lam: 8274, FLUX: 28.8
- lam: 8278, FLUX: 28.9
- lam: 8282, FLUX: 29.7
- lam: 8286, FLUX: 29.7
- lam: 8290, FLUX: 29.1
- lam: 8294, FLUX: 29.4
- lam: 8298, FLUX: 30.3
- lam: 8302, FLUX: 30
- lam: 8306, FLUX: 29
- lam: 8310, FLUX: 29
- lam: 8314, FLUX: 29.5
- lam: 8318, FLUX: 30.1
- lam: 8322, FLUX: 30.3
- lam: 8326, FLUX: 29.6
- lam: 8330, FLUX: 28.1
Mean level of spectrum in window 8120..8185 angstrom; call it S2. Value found 30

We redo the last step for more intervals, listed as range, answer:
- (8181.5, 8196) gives 28.7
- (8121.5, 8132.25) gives 30.1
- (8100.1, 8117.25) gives 29.6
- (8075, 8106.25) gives 29.6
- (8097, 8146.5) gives 29.8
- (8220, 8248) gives 29.7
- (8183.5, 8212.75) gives 28.7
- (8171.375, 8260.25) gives 29.2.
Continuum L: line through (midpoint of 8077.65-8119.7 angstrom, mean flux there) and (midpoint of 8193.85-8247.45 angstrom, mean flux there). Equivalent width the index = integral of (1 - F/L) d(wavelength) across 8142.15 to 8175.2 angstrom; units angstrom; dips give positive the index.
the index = -0.8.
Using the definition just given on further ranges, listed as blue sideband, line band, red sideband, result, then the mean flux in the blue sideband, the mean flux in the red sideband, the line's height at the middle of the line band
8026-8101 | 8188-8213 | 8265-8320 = 0.77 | 29.9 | 29.4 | 29.6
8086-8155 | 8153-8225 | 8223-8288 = 0.59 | 29.8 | 29.4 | 29.6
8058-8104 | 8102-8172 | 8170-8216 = -1.25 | 29.9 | 29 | 29.4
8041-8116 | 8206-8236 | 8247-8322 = 0.11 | 29.9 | 29.4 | 29.6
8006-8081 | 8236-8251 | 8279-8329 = -0.02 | 30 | 29.6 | 29.7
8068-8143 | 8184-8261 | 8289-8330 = 1.21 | 29.8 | 29.6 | 29.6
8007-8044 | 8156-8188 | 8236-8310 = -0.24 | 30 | 29.4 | 29.6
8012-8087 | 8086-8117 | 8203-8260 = 0.22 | 30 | 29.5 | 29.9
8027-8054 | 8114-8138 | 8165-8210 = -0.36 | 29.9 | 29.1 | 29.5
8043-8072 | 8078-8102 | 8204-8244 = 0.49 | 30.4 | 29.5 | 30.2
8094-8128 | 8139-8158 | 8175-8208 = -0.41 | 29.8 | 28.8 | 29.4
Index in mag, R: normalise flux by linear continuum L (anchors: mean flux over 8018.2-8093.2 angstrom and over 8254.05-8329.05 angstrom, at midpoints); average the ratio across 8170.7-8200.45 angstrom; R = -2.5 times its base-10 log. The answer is 0.029 mag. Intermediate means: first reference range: 29.9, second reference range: 29.4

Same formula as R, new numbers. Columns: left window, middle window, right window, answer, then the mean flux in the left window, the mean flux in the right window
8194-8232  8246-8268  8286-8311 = 0.00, 29.1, 29.5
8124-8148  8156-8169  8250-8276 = -0.03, 29.9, 29.1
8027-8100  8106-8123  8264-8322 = 0.00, 29.9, 29.5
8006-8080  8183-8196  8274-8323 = 0.04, 30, 29.5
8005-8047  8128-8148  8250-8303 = -0.01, 30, 29.4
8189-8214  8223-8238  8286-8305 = -0.02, 28.7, 29.7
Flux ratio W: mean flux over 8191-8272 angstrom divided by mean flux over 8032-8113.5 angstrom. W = 0.98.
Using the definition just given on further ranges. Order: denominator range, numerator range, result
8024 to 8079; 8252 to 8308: 0.98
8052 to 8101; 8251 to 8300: 0.98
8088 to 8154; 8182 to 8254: 0.98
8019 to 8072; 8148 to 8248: 0.98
